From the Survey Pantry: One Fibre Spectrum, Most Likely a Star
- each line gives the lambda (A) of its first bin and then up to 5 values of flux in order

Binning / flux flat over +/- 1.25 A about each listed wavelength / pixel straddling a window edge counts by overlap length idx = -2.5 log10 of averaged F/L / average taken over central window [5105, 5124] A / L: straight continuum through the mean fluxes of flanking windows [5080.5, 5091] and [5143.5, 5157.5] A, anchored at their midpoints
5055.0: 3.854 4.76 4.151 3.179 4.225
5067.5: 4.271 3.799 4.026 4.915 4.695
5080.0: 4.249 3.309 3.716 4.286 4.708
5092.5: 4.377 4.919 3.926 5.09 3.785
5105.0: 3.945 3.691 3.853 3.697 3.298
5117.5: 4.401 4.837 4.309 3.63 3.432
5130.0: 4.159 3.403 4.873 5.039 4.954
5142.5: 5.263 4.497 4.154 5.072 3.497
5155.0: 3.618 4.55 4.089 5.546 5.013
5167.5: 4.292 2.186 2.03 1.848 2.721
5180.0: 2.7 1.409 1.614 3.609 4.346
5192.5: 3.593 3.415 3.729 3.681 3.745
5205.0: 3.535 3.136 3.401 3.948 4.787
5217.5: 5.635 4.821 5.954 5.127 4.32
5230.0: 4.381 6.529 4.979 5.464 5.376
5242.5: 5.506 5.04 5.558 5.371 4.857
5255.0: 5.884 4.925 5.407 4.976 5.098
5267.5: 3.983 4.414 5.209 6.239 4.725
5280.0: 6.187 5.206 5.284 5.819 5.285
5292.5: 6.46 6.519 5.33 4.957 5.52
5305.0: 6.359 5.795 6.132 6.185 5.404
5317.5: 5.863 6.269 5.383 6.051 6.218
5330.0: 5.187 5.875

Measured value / 0.03 mag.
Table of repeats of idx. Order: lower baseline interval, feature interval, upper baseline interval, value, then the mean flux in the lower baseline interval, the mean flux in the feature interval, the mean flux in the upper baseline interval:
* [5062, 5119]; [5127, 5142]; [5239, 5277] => 0.000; 4.12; 4.4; 5.18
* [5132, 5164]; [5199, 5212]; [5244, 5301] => 0.360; 4.53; 3.52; 5.34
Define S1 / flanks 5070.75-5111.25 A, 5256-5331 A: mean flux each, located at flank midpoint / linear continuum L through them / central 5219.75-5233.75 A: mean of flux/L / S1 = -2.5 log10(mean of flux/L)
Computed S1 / -0.02 mag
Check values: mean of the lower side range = 4.21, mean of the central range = 5.21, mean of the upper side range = 5.55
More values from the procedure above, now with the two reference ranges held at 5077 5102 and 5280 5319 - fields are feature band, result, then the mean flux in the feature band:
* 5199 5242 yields 0.12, 4.66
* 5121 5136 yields 0.15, 3.97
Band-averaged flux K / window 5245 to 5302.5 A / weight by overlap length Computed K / 5.35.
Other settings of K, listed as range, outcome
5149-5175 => 3.88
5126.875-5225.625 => 3.91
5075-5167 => 4.28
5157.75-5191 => 3.22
